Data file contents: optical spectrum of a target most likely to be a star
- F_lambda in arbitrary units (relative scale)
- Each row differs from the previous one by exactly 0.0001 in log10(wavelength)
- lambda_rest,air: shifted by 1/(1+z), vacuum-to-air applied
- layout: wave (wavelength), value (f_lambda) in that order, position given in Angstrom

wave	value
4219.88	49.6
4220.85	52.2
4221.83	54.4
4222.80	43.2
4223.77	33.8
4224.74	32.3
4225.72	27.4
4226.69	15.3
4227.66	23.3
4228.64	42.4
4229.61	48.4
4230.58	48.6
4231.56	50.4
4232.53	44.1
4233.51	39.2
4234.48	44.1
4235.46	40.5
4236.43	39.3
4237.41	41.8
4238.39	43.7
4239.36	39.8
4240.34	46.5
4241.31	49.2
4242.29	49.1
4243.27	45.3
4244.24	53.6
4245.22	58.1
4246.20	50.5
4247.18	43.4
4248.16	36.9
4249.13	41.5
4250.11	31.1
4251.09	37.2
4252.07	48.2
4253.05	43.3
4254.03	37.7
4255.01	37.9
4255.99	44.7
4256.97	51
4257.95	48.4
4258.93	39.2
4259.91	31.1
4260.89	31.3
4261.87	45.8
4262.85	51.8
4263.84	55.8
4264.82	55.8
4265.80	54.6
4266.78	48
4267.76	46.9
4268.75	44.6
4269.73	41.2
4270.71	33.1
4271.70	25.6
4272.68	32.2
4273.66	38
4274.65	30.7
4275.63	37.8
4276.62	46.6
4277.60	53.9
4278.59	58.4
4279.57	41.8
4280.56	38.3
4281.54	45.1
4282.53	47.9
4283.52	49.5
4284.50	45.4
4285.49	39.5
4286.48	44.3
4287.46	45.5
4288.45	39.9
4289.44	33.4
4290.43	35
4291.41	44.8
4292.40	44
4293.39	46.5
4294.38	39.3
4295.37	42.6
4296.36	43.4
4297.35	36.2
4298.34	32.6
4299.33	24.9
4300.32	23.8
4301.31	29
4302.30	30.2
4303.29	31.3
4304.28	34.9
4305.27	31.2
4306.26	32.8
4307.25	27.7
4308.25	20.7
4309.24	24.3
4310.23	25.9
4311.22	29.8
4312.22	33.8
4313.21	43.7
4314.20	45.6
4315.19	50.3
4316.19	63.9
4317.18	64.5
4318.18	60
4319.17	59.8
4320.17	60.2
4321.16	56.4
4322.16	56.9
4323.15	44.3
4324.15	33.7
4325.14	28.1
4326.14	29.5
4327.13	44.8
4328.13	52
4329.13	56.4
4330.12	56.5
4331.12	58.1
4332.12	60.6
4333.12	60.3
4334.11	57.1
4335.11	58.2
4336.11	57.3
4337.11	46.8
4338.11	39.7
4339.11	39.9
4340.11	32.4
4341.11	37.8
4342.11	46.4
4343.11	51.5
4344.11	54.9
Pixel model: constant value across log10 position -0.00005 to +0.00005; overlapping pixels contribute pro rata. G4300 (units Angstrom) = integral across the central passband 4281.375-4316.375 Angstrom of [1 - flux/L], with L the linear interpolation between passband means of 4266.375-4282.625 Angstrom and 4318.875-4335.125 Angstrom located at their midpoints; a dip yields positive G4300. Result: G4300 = 6.4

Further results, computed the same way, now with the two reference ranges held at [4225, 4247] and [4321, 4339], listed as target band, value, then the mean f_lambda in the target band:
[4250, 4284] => 1.4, 43.1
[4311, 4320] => -0.5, 51.1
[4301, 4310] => 3.5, 29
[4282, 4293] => 0.9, 42.7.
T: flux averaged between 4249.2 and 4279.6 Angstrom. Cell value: 42.7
